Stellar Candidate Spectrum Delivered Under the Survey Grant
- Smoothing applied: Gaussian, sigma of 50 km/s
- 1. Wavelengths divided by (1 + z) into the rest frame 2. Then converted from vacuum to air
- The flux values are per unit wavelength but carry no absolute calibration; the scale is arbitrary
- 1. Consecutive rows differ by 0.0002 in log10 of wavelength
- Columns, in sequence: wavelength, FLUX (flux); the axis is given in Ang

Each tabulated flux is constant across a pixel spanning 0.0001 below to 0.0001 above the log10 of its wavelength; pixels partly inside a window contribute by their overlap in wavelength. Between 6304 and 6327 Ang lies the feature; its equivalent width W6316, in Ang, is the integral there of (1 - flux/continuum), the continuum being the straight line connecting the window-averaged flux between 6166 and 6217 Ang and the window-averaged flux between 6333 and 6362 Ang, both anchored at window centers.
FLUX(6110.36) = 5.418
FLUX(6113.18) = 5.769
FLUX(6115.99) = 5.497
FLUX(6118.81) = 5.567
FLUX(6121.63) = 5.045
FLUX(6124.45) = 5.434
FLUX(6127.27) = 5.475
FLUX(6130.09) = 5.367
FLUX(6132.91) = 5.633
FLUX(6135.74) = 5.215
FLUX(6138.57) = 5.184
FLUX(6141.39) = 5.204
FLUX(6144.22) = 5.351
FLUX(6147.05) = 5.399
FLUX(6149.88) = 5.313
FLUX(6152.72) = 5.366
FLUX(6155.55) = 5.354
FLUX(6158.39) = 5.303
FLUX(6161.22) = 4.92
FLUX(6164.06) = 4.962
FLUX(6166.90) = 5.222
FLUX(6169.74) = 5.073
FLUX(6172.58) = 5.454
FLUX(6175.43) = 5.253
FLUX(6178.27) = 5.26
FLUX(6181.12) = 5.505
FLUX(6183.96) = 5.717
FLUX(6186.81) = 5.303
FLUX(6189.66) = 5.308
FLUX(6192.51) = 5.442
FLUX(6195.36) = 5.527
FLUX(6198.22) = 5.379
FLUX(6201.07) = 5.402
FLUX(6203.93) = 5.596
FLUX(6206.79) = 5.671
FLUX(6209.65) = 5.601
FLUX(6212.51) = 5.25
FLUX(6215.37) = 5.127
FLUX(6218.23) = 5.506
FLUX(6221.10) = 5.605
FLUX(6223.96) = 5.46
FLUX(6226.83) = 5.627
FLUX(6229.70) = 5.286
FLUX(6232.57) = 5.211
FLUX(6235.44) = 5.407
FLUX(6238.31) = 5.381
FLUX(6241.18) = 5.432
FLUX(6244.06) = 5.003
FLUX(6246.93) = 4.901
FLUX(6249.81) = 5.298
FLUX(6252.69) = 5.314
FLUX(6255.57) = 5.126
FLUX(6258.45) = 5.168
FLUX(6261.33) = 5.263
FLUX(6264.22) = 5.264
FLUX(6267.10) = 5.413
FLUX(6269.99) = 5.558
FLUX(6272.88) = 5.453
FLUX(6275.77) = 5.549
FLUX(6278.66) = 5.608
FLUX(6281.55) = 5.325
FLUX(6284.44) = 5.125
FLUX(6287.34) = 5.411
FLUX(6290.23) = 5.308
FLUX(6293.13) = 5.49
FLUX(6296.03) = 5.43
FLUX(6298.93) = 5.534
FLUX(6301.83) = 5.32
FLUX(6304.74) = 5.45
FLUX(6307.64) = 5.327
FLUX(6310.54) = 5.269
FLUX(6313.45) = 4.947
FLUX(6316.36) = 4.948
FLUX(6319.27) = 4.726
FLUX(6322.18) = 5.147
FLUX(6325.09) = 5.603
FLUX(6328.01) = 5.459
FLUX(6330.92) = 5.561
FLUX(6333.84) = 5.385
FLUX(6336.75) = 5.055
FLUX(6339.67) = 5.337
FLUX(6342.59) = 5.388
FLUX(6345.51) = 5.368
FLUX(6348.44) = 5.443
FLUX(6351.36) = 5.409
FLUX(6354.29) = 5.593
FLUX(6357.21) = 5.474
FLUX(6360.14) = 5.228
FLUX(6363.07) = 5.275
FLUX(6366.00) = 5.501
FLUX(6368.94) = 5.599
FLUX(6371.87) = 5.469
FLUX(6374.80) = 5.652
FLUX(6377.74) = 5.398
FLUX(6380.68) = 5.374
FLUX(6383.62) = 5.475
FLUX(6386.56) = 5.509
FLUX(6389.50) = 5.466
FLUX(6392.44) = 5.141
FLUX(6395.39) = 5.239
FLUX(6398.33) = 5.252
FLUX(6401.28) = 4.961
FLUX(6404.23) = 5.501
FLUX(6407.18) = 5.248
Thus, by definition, 0.9 Ang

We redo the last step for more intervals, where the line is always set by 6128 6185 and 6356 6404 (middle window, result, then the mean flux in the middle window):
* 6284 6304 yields -0.2 Ang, 5.39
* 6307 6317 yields 0.4 Ang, 5.12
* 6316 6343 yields 0.5 Ang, 5.27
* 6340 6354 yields -0.1 Ang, 5.41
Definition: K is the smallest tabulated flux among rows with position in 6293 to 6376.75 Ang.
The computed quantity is 4.726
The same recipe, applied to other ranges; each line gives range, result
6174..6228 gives 5.127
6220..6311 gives 4.901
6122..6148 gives 5.184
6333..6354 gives 5.055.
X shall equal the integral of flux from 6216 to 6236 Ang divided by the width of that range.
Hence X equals 5.43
